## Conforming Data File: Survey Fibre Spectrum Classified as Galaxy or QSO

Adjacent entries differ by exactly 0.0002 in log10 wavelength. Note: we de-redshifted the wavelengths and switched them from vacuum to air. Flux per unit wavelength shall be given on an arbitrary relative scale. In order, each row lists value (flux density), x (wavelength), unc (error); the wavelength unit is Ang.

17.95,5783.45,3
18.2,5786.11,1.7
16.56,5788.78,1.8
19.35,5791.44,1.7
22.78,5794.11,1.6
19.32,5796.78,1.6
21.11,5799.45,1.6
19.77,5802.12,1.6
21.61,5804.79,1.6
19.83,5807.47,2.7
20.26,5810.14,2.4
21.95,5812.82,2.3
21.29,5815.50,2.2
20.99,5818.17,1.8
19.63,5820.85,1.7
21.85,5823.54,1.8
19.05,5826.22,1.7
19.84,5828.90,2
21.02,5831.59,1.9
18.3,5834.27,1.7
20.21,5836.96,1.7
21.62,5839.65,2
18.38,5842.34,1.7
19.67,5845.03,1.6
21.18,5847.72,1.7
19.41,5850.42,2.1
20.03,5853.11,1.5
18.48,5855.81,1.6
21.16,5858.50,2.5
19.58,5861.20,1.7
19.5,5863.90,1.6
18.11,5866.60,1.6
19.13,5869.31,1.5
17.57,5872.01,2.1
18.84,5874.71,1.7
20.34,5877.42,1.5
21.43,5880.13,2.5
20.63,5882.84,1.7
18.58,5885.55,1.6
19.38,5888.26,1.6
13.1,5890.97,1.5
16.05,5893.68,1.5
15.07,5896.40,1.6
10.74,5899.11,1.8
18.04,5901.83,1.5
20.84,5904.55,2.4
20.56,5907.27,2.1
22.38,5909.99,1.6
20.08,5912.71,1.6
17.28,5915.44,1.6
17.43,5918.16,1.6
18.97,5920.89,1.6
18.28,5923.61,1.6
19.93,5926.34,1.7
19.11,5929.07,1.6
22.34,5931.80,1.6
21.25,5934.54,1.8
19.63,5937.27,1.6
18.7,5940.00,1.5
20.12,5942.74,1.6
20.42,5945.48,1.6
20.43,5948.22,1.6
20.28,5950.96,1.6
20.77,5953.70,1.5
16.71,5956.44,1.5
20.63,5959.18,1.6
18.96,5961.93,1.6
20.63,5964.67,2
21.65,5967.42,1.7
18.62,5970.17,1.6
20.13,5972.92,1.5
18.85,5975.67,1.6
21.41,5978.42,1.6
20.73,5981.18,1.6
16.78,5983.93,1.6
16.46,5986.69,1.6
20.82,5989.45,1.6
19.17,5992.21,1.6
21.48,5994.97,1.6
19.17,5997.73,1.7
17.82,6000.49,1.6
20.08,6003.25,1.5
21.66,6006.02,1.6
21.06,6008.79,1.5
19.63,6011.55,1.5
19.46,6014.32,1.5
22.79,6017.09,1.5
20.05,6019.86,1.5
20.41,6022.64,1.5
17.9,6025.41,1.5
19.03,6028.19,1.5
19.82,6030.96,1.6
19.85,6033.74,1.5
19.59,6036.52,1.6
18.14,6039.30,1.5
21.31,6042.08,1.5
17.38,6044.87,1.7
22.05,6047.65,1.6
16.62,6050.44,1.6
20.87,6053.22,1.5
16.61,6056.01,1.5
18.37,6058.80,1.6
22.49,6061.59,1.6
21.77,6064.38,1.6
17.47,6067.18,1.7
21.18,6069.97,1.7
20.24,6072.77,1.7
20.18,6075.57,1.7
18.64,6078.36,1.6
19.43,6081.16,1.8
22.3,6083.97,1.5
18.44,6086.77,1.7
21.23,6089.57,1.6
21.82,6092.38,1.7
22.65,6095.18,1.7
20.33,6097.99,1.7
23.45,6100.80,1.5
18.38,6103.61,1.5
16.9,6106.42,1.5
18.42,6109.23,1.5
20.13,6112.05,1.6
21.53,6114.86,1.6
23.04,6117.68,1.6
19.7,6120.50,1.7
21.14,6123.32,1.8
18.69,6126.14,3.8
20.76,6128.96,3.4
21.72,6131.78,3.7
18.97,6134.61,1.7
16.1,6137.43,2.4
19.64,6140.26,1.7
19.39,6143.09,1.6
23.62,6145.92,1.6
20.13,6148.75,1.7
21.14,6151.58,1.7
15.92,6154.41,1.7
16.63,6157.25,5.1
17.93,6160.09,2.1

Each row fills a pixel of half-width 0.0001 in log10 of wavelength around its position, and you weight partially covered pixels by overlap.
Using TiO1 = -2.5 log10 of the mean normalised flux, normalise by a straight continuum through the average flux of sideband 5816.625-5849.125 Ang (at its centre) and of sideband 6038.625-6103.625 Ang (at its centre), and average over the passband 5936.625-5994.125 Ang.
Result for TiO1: 0.03 mag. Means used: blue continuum 20.2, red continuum 20.1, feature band 19.6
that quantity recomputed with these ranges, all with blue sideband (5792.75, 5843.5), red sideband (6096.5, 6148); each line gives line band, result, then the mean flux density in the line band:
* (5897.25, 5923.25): 0.11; 18.4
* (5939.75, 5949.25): 0.02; 20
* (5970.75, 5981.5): 0.01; 20.1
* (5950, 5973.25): 0.03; 19.8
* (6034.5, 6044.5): 0.04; 19.4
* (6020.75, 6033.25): 0.05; 19.4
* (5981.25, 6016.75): 0.03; 19.6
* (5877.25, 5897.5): 0.14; 18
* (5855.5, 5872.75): 0.07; 19.2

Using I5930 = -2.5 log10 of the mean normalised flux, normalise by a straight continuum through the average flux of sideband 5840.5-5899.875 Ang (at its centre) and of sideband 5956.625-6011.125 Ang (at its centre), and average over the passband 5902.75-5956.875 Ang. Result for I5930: -0.036 mag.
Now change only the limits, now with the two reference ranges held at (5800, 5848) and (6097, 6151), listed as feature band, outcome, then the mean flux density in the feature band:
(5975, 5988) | 0.08 mag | 18.9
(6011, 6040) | 0.03 mag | 19.7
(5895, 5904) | 0.32 mag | 15.2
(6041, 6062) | 0.05 mag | 19.3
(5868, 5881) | 0.05 mag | 19.4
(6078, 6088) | 0.02 mag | 19.8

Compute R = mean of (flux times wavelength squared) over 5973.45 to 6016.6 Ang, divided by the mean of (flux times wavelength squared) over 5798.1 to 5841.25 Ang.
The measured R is 1.0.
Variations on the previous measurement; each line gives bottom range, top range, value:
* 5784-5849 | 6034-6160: 1.08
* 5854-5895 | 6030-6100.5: 1.13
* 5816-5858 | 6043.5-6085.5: 1.06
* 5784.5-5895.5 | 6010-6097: 1.09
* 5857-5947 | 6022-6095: 1.10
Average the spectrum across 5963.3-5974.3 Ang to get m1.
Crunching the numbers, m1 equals 20.3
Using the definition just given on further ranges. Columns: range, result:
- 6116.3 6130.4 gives 20.7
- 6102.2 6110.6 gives 17.9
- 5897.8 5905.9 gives 16.6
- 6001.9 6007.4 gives 20.9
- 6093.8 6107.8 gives 20.3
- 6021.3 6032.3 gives 19.3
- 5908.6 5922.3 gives 19.2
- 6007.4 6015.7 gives 20.1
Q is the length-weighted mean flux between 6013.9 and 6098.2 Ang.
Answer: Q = 20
